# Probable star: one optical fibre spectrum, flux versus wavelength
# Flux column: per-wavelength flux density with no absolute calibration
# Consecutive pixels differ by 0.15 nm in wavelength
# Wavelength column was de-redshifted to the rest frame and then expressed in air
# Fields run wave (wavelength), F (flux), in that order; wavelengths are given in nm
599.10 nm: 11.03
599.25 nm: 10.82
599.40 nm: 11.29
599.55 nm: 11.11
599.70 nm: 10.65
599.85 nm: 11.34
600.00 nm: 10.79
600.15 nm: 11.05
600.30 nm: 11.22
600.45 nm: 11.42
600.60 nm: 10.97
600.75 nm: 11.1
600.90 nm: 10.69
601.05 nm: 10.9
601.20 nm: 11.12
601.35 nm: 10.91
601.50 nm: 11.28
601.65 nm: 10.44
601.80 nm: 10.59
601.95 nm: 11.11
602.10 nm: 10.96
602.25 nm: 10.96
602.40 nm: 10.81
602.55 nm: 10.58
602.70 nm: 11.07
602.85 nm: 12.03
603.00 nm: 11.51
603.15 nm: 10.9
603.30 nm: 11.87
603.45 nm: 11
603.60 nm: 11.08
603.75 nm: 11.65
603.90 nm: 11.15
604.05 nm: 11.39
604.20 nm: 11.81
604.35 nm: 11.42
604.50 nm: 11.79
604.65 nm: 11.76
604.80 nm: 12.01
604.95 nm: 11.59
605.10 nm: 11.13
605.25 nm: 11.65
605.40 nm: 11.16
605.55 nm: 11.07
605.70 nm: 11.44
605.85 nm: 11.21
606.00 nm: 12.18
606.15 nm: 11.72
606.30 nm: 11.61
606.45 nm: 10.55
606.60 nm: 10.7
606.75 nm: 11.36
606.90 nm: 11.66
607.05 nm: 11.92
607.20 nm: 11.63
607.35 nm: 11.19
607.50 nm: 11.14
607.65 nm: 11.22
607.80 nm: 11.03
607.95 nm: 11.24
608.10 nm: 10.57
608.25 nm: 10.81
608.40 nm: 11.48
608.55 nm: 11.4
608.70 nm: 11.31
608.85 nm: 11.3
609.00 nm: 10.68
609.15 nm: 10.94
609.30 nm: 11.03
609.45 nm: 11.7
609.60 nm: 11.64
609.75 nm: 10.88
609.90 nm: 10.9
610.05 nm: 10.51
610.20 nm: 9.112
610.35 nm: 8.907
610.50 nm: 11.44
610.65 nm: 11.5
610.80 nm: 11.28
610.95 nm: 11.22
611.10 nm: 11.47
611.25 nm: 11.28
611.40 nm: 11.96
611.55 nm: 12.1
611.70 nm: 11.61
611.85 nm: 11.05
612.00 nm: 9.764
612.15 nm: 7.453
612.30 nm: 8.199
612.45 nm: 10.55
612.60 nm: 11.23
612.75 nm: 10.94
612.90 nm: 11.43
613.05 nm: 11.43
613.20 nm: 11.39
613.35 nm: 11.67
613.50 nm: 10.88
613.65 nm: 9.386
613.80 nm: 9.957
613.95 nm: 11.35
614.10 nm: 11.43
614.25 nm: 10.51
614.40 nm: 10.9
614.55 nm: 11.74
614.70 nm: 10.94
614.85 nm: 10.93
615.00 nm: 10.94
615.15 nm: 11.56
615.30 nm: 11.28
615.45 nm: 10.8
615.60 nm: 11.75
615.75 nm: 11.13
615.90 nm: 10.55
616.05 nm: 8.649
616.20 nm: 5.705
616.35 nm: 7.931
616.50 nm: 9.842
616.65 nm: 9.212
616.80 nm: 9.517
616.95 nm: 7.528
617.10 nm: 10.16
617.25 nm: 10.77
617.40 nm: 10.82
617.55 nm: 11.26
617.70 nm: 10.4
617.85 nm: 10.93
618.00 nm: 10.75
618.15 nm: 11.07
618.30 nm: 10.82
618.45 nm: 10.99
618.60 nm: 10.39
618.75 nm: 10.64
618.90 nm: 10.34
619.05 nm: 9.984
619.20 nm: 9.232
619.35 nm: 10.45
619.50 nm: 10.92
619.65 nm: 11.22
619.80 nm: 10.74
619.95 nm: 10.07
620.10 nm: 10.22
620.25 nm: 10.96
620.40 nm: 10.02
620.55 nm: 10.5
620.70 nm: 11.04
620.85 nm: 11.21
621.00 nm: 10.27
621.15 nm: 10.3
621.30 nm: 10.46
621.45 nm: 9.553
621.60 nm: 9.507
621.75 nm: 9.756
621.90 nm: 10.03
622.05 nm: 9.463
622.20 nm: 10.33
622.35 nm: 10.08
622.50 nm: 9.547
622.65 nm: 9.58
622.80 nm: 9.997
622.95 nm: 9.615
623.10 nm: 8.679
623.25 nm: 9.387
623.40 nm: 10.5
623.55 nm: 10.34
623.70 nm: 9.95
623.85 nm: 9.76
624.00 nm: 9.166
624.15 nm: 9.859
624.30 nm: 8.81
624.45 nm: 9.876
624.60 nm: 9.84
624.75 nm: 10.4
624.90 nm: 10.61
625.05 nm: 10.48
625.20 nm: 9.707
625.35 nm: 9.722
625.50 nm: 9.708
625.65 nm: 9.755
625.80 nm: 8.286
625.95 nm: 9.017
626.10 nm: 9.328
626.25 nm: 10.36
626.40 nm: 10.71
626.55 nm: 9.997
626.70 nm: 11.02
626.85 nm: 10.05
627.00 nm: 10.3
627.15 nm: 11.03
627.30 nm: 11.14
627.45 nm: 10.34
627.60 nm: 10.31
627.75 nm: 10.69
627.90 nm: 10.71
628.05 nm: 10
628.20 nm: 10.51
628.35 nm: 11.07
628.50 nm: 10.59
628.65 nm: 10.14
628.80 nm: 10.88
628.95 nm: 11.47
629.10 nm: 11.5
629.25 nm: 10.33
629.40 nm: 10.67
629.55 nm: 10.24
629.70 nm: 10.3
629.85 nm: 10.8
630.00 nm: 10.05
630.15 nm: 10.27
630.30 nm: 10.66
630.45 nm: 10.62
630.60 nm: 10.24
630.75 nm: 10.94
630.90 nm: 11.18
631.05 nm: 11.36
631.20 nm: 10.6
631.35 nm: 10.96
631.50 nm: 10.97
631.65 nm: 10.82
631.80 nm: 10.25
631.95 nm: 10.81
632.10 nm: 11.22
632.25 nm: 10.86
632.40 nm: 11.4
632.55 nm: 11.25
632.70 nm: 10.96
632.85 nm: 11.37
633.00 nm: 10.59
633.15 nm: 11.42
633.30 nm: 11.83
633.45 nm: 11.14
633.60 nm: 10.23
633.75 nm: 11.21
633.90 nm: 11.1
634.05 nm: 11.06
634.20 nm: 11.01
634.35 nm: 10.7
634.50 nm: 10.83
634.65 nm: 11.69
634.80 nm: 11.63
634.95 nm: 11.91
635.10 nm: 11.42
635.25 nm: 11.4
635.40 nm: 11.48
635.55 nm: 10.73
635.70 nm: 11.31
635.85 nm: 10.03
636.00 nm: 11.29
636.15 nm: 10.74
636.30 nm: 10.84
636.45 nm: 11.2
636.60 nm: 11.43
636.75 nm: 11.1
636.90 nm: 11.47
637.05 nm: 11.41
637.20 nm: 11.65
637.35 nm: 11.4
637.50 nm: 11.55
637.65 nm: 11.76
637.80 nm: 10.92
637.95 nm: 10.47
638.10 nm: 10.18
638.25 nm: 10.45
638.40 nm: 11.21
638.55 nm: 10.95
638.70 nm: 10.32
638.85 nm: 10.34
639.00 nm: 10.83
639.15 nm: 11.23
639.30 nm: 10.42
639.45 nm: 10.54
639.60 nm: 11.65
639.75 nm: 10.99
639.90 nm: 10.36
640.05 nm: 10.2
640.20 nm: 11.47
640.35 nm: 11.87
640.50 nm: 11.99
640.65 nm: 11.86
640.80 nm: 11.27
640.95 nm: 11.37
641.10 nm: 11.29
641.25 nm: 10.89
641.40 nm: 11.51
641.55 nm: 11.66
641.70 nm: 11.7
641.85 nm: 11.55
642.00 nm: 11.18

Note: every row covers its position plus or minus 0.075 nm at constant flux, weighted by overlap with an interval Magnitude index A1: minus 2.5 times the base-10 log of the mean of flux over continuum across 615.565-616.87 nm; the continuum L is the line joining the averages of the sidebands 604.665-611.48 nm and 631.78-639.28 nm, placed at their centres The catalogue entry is 0.20 mag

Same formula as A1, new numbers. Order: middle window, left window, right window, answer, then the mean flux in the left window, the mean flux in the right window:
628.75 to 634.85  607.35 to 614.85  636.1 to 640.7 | 0.01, 10.9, 11.1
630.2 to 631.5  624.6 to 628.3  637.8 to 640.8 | -0.04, 10.2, 10.9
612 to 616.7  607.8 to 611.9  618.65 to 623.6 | 0.04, 11.1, 10.1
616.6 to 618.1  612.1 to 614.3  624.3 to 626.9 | 0.02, 10.6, 9.9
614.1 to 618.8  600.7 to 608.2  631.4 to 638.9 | 0.08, 11.3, 11.1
